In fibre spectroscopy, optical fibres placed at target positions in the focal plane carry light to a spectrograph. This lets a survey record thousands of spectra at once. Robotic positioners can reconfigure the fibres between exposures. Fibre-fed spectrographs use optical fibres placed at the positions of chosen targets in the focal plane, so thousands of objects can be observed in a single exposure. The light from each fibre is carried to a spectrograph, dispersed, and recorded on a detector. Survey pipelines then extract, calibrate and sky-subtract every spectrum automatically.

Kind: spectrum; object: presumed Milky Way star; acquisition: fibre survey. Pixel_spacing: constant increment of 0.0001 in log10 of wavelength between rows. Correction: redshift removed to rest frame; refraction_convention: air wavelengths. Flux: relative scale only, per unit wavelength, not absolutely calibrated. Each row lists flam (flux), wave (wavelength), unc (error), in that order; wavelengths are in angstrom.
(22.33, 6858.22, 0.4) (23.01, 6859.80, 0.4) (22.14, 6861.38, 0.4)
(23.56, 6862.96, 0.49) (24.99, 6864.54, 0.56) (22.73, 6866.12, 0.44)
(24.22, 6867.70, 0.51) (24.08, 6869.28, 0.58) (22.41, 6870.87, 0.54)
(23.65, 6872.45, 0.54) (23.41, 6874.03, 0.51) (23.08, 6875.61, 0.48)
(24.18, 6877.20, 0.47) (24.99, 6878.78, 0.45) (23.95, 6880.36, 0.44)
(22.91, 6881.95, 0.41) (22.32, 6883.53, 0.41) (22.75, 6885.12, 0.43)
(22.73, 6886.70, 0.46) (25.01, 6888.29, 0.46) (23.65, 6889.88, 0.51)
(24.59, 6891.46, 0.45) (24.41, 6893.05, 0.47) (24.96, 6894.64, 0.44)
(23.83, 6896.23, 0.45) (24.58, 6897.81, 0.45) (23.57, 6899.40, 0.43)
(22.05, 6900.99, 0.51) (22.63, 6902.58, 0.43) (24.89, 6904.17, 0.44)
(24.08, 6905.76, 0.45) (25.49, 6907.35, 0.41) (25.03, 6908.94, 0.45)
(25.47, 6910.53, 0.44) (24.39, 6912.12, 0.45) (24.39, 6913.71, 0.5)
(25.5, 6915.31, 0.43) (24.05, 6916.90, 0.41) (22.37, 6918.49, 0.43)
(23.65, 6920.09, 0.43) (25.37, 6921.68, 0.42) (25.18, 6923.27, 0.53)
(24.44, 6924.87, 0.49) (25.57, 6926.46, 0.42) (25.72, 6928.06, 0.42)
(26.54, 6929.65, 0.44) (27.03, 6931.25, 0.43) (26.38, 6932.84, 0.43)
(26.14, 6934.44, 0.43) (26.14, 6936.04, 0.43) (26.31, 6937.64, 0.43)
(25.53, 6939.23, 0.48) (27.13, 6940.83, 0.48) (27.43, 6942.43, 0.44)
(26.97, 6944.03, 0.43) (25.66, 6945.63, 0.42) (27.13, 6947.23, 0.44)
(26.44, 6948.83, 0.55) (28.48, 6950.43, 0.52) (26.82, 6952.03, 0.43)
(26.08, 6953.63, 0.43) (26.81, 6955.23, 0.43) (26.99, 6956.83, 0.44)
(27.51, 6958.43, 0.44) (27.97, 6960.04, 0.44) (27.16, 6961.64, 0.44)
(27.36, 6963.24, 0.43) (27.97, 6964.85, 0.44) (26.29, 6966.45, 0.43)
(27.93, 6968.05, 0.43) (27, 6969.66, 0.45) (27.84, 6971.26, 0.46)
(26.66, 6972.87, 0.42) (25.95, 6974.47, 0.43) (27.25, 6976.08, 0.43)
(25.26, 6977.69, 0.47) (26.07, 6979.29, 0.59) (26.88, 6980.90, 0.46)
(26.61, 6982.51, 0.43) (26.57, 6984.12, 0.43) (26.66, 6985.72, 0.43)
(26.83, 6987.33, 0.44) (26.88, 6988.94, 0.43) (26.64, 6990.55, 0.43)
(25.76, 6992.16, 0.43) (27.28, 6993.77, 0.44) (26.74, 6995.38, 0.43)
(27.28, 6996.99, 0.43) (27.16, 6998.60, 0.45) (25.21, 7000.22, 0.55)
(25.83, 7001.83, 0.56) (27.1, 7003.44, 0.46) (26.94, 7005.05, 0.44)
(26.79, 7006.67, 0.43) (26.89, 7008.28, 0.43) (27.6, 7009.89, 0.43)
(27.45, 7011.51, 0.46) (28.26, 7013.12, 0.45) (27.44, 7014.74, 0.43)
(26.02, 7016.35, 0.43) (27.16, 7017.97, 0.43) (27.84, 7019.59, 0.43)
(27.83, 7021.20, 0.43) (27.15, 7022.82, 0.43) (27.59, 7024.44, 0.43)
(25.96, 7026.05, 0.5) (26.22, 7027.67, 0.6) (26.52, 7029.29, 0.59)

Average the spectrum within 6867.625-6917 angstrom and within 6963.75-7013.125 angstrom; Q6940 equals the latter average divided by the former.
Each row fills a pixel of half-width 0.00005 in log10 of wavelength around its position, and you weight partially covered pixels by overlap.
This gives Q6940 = 1.12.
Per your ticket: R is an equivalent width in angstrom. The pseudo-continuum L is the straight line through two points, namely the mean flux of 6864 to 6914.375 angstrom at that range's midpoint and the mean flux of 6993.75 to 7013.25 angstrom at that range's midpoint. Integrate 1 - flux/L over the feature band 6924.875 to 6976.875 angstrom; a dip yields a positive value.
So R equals -2.6 angstrom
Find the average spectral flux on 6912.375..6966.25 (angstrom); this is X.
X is 26.2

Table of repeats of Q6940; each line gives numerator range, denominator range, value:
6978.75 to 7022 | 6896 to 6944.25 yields 1.07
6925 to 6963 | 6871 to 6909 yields 1.12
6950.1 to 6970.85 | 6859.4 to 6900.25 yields 1.15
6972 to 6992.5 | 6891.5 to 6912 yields 1.09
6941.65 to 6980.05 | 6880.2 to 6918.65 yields 1.12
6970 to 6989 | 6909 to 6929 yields 1.08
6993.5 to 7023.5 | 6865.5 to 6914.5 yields 1.13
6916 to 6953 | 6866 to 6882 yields 1.10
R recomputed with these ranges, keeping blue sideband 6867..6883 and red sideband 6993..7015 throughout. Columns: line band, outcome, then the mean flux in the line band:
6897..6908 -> 0.22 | 23.9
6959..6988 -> -0.79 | 26.9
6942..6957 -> -0.75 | 26.9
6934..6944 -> -0.47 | 26.5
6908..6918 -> -0.04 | 24.7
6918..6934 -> -0.20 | 25.3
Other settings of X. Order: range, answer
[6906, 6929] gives 24.8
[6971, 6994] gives 26.6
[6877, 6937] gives 24.5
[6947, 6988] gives 26.9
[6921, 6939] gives 25.9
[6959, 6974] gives 27.3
